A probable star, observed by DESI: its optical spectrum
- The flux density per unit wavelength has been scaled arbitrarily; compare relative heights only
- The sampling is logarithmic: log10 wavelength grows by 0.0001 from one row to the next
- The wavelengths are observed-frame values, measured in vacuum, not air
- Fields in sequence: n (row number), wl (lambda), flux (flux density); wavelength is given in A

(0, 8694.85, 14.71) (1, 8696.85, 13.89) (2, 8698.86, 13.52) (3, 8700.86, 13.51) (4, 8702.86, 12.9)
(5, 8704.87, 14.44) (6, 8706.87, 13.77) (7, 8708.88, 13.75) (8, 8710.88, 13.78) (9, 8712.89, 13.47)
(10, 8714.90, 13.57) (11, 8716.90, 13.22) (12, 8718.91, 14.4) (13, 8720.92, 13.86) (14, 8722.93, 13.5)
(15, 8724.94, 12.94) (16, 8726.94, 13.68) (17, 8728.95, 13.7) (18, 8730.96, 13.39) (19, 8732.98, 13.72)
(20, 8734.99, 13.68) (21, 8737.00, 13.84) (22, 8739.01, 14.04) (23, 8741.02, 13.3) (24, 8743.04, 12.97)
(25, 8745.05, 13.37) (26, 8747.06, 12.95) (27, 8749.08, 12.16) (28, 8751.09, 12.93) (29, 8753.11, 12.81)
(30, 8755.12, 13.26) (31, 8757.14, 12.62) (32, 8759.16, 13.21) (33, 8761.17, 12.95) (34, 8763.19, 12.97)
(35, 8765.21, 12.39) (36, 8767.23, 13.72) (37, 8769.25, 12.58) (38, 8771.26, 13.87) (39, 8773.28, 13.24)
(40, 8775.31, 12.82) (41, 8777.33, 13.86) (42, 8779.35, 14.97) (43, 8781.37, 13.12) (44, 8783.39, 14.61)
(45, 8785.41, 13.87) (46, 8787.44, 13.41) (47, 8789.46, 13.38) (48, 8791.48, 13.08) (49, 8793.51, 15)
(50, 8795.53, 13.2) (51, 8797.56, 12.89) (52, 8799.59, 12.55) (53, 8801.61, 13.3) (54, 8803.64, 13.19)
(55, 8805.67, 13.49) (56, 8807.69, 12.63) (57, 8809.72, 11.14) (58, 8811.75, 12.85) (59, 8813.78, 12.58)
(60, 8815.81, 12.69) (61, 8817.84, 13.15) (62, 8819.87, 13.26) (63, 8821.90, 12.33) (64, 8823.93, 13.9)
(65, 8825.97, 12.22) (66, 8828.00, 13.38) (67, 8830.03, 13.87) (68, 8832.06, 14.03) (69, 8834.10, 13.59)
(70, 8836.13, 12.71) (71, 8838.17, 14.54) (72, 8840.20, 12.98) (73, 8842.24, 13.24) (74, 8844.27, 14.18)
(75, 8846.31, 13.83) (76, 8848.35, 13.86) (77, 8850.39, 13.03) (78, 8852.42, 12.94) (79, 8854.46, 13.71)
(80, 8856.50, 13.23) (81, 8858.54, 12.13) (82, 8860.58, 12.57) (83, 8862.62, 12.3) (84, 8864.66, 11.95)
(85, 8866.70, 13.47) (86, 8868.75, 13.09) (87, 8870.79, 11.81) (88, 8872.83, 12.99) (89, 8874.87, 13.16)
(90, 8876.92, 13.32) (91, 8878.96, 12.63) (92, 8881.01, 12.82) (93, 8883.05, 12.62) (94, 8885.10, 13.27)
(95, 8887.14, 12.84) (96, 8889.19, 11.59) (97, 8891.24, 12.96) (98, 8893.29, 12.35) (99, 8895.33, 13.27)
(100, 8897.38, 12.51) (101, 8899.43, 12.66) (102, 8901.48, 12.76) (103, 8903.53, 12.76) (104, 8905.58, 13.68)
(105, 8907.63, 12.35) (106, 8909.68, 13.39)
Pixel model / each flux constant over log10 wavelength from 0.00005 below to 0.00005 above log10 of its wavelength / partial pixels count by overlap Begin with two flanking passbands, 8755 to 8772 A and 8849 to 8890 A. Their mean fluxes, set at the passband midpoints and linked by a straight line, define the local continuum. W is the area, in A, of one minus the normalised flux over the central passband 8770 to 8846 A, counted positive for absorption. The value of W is -2.31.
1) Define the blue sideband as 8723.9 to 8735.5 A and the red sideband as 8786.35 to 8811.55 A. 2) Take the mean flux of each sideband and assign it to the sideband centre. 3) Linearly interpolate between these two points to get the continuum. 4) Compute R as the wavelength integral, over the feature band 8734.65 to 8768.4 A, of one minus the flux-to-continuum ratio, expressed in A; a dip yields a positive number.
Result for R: 0.7 A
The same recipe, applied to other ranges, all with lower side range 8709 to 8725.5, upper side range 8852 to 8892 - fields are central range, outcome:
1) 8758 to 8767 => 0.3 A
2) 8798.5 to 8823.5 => 0.6 A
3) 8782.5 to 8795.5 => -0.6 A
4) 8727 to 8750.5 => 0.2 A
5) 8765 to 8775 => 0.1 A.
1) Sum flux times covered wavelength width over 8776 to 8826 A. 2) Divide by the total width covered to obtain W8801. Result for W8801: 13.2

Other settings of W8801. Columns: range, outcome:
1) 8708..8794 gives 13.4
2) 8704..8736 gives 13.7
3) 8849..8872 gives 12.8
